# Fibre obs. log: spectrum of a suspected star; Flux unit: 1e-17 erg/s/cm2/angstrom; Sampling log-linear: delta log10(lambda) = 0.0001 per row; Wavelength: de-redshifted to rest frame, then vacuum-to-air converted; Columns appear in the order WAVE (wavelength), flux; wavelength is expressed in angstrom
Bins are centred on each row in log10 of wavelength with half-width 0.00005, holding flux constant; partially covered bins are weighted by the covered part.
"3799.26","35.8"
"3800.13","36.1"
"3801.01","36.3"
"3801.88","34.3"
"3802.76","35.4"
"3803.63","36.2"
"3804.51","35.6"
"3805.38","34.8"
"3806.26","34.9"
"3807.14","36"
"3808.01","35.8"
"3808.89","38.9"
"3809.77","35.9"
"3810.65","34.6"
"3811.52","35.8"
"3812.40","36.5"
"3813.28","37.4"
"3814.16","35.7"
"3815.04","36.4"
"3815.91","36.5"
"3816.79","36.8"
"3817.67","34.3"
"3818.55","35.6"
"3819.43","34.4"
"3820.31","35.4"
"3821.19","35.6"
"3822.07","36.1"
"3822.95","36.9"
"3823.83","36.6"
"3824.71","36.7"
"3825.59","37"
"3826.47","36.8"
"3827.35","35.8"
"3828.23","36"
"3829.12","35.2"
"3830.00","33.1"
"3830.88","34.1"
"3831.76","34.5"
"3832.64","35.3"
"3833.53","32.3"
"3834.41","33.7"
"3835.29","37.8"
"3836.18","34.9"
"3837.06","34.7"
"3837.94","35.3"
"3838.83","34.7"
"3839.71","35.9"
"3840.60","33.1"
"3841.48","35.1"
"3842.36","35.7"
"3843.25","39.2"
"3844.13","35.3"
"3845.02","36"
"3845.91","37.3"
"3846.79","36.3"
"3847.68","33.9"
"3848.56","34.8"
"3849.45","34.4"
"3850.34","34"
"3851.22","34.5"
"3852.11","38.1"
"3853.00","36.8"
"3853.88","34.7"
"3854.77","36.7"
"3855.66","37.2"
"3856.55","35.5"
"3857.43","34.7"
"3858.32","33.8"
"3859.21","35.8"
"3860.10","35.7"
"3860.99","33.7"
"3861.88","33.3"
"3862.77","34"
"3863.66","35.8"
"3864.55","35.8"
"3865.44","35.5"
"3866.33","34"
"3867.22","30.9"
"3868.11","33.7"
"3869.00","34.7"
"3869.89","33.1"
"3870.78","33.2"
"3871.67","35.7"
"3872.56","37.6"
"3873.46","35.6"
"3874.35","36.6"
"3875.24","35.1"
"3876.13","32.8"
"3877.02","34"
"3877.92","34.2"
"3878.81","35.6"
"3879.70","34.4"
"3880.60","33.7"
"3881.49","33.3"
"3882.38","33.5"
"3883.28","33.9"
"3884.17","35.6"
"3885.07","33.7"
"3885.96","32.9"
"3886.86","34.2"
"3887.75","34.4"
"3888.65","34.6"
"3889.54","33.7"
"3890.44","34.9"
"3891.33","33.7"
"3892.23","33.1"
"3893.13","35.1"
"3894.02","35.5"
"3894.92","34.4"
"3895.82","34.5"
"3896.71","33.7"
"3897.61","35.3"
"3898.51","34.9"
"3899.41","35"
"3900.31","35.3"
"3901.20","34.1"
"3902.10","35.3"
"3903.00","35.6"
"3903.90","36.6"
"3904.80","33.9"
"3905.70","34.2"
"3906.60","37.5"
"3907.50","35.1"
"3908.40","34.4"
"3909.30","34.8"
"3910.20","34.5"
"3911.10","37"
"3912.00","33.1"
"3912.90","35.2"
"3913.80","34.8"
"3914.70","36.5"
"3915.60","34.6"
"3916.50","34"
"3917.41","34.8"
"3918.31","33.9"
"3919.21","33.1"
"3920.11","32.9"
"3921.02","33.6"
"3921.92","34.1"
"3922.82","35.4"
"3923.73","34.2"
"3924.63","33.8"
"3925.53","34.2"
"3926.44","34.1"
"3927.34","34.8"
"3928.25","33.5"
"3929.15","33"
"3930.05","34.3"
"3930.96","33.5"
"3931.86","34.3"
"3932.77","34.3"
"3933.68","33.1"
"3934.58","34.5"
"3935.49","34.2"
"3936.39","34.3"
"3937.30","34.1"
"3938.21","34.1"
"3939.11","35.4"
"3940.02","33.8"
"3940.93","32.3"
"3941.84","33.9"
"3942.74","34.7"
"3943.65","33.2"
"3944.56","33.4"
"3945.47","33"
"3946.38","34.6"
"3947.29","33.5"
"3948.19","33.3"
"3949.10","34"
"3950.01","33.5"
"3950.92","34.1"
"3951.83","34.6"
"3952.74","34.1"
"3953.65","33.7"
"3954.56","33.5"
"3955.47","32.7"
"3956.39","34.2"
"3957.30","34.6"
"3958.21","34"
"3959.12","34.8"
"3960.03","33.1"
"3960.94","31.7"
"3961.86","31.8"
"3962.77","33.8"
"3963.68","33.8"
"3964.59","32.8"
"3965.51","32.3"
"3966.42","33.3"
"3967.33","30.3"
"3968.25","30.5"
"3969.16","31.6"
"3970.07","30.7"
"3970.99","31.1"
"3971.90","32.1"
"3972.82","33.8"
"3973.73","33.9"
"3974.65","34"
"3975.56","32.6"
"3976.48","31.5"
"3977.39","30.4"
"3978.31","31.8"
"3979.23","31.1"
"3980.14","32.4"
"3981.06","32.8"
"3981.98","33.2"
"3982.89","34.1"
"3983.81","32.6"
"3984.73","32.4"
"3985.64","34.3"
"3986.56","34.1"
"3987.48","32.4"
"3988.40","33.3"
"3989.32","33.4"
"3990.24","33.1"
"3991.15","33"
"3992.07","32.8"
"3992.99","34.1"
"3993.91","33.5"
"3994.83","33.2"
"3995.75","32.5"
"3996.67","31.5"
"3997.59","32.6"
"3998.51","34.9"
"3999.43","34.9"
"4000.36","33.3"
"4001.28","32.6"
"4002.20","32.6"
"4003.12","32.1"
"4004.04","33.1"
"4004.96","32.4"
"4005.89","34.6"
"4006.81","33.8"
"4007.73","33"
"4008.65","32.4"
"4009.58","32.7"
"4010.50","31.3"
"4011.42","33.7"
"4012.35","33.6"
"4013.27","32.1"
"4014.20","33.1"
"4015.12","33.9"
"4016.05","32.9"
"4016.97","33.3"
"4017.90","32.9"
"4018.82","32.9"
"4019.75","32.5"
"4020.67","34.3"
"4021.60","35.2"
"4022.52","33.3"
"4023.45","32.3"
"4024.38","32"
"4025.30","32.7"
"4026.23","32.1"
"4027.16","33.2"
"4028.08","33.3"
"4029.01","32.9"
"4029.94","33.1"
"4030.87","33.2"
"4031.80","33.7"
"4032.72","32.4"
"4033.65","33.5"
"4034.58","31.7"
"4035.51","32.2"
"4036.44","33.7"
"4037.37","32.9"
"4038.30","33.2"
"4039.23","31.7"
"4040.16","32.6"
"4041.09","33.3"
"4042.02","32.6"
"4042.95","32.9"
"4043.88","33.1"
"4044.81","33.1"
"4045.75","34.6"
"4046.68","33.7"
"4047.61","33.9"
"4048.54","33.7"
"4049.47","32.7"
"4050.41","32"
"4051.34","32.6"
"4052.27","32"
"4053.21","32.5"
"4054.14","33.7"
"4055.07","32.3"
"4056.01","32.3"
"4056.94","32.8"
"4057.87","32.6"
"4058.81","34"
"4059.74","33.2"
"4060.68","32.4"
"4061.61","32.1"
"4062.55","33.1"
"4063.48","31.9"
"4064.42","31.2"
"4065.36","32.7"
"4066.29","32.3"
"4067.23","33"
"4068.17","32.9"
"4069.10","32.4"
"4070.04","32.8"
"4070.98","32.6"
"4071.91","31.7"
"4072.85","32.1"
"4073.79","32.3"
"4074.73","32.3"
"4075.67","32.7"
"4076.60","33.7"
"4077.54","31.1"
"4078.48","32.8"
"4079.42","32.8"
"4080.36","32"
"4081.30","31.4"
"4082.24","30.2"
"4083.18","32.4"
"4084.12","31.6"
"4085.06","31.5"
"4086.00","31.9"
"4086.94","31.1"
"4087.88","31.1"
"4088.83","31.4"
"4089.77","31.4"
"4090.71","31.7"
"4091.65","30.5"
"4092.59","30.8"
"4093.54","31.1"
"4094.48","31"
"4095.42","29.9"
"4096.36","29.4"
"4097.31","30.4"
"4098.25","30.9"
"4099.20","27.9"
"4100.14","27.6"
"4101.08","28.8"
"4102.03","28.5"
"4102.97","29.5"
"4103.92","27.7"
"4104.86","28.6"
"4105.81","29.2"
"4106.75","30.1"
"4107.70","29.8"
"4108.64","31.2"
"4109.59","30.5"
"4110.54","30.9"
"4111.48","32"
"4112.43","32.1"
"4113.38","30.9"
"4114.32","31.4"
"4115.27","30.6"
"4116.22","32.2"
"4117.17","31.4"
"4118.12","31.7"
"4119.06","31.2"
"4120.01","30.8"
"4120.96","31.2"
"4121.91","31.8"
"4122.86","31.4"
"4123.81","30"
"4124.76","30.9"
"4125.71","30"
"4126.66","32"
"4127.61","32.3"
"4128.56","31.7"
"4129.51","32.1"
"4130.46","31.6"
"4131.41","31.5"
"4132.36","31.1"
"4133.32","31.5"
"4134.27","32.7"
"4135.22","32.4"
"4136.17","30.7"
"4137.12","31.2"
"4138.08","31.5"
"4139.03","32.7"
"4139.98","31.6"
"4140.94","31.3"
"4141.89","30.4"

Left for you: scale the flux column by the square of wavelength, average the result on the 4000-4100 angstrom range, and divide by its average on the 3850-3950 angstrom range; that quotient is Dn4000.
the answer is 1.01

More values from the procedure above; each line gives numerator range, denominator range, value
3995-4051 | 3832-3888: 1.03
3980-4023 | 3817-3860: 1.02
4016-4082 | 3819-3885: 1.03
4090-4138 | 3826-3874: 1.00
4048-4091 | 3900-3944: 1.01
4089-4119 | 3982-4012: 0.97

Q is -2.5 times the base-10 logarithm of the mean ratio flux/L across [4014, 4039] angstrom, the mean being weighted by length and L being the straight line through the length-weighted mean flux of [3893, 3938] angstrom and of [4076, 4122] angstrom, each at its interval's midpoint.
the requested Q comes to -0.03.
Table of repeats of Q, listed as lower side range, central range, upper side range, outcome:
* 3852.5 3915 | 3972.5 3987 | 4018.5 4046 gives 0.03 mag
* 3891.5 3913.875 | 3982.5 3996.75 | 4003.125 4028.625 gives 0.01 mag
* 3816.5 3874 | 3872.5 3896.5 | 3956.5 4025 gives 0.01 mag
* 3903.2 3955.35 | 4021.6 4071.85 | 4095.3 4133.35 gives -0.03 mag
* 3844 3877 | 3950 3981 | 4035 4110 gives 0.02 mag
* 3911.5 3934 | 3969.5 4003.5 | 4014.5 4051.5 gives 0.02 mag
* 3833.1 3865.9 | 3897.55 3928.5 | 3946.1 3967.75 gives -0.02 mag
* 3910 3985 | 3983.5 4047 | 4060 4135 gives -0.02 mag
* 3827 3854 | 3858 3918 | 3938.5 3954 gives 0.00 mag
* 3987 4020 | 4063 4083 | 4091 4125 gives -0.03 mag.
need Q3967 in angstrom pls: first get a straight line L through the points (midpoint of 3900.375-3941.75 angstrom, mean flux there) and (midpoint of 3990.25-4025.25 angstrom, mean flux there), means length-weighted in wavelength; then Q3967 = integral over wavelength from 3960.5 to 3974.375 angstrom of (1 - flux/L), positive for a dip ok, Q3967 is 0.6 angstrom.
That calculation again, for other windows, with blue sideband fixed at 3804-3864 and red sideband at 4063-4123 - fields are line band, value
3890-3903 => -0.1 angstrom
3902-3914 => -0.3 angstrom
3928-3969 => 0.1 angstrom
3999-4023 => -0.5 angstrom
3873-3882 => 0.1 angstrom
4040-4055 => -0.5 angstrom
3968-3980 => 0.4 angstrom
